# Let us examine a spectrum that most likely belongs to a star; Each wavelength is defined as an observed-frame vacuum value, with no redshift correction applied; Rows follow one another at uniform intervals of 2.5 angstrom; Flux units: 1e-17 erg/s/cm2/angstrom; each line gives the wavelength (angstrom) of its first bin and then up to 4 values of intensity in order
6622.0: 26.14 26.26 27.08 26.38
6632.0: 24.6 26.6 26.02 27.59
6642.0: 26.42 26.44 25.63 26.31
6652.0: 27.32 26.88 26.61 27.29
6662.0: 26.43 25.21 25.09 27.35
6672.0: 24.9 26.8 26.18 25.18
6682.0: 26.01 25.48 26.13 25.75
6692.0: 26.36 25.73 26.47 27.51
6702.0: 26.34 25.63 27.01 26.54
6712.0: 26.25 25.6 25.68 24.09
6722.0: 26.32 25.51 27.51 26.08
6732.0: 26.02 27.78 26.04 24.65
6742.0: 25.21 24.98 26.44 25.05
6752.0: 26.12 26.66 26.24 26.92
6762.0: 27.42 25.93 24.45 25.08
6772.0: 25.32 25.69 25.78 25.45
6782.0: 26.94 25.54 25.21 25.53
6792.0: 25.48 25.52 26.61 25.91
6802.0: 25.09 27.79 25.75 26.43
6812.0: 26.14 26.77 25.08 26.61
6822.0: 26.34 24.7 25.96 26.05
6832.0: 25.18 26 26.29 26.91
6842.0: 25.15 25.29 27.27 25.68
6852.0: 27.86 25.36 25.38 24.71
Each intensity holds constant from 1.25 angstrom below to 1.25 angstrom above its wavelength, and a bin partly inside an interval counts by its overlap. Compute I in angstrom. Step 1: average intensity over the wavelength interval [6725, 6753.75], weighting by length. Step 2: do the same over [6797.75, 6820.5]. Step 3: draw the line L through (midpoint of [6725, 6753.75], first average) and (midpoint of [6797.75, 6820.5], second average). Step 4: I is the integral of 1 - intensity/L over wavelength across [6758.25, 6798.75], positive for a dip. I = 0.4 angstrom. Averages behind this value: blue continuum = 26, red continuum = 26.2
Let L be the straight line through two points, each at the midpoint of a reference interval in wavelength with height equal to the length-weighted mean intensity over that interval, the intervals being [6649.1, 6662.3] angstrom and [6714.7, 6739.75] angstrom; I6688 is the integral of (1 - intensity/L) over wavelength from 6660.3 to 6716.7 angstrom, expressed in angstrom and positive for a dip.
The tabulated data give 0.8 angstrom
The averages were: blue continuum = 26.9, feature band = 26.1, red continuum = 26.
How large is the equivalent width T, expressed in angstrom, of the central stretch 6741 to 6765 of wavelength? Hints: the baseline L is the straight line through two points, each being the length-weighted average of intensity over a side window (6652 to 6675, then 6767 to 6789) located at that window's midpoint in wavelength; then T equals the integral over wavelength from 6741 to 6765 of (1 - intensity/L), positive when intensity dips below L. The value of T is -0.36 angstrom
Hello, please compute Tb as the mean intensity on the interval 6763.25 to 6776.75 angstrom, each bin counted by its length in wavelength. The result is 25.3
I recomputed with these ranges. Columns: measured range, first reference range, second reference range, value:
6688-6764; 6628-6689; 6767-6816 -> -0.30 angstrom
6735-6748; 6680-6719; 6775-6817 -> 0.23 angstrom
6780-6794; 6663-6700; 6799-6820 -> 0.23 angstrom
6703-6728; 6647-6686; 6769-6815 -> 0.07 angstrom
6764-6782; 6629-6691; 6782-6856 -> 0.40 angstrom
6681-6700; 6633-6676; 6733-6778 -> 0.06 angstrom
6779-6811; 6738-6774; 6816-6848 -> -0.16 angstrom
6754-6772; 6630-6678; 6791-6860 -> 0.06 angstrom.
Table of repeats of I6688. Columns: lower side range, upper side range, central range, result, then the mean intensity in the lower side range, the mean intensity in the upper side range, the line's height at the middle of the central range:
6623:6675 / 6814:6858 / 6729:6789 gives 0.6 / 26.3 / 26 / 26.1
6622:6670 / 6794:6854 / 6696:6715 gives -0.1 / 26.4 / 26.1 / 26.3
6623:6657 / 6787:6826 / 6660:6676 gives 0.2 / 26.4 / 26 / 26.4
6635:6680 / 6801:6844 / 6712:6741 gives 0.3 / 26.3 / 26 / 26.2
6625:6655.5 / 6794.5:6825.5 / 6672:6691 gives 0.3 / 26.4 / 26.1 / 26.3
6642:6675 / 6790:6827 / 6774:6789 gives 0.2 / 26.3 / 26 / 26.1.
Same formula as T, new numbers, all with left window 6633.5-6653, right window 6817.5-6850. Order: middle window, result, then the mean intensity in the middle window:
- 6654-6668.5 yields 0.1 angstrom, 26.2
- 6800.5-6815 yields -0.2 angstrom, 26.3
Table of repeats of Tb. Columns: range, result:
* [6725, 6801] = 25.9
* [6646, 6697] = 26.1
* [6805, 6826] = 26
